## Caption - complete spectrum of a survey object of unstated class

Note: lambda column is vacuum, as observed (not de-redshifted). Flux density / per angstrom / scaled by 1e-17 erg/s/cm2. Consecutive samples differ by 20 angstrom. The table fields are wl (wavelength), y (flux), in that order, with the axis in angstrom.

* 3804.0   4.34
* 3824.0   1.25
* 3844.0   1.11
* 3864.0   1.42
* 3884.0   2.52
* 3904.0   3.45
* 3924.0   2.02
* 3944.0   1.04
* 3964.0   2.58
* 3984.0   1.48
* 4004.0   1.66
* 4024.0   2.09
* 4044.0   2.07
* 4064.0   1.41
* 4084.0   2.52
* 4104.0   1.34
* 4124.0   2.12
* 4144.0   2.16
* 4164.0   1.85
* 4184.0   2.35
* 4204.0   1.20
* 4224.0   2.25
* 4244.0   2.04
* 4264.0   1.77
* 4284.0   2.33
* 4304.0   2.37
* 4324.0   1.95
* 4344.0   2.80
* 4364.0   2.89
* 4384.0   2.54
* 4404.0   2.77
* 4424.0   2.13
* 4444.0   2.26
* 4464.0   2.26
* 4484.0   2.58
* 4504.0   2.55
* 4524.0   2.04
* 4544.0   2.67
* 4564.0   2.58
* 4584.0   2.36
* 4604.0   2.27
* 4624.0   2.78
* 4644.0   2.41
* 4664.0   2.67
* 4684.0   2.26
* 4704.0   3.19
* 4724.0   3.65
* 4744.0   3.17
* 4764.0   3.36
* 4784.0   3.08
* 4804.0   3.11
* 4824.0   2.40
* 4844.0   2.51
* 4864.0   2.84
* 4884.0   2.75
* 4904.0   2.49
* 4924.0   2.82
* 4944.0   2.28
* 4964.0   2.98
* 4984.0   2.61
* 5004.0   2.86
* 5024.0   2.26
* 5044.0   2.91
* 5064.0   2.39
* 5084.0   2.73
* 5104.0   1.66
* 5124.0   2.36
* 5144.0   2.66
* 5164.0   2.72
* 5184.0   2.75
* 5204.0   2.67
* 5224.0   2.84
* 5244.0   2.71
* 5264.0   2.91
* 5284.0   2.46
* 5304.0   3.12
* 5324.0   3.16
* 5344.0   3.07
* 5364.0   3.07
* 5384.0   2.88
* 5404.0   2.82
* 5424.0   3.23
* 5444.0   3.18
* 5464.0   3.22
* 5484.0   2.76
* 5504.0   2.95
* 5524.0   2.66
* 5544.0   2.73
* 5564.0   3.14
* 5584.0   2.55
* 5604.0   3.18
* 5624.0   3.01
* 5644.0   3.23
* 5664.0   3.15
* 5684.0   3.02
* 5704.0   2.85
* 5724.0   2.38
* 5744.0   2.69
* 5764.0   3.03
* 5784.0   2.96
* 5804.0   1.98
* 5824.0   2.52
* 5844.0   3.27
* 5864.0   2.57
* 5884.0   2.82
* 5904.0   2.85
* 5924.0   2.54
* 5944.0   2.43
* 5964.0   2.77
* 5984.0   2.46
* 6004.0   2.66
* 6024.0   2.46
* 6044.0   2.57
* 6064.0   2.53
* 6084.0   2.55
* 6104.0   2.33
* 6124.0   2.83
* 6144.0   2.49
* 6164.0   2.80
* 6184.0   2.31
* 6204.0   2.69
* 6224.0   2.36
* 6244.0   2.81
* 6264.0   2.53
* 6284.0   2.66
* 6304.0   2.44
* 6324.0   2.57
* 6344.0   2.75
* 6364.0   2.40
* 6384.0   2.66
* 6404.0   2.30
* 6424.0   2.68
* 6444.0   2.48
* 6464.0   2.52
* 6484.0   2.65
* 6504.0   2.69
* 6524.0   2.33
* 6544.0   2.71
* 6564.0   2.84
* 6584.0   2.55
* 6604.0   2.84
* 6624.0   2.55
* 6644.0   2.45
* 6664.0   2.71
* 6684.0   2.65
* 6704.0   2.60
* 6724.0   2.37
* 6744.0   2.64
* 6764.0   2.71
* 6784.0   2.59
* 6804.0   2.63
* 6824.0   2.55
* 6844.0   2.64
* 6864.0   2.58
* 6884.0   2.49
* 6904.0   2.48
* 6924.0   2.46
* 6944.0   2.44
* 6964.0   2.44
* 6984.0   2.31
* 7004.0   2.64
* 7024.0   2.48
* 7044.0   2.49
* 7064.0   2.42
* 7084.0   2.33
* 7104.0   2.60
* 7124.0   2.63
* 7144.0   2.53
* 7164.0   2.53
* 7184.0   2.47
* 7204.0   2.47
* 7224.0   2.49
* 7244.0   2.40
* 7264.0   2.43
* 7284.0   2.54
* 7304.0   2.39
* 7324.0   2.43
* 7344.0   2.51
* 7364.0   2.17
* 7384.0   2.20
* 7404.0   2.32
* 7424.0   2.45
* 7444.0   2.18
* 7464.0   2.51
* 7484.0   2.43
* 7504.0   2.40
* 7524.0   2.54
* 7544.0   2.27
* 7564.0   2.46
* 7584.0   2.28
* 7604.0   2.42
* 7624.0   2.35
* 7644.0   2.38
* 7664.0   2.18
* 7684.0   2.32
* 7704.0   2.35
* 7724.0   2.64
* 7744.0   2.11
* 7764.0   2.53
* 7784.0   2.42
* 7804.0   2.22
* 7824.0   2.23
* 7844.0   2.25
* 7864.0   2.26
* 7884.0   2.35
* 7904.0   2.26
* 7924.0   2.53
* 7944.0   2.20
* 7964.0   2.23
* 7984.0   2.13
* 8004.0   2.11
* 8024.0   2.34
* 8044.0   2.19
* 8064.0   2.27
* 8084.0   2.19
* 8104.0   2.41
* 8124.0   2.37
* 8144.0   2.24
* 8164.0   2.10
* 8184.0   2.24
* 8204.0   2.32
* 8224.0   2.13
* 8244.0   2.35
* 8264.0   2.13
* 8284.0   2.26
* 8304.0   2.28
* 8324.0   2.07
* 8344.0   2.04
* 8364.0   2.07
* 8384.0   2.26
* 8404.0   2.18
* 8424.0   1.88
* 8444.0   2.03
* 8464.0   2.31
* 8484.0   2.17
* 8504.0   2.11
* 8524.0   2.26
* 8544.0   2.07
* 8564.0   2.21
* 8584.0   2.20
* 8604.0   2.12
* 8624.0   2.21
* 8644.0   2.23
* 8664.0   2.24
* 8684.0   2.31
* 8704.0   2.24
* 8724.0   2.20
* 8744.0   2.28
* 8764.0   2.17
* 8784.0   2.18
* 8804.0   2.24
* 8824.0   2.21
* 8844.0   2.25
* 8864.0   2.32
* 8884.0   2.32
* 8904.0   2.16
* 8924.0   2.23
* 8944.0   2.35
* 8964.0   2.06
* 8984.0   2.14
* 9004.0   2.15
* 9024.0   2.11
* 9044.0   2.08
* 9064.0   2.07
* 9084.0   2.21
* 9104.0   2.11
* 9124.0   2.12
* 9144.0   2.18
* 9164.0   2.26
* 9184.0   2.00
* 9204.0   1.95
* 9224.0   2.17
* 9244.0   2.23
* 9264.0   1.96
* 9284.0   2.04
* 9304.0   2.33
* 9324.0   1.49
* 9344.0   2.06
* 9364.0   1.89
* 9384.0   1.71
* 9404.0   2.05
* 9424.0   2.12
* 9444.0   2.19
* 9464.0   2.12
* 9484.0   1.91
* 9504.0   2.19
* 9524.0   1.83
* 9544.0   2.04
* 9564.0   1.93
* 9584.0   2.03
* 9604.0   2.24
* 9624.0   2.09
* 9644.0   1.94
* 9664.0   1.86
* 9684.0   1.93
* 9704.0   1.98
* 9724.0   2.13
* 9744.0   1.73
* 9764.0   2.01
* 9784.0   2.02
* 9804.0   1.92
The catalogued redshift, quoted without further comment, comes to 0.18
